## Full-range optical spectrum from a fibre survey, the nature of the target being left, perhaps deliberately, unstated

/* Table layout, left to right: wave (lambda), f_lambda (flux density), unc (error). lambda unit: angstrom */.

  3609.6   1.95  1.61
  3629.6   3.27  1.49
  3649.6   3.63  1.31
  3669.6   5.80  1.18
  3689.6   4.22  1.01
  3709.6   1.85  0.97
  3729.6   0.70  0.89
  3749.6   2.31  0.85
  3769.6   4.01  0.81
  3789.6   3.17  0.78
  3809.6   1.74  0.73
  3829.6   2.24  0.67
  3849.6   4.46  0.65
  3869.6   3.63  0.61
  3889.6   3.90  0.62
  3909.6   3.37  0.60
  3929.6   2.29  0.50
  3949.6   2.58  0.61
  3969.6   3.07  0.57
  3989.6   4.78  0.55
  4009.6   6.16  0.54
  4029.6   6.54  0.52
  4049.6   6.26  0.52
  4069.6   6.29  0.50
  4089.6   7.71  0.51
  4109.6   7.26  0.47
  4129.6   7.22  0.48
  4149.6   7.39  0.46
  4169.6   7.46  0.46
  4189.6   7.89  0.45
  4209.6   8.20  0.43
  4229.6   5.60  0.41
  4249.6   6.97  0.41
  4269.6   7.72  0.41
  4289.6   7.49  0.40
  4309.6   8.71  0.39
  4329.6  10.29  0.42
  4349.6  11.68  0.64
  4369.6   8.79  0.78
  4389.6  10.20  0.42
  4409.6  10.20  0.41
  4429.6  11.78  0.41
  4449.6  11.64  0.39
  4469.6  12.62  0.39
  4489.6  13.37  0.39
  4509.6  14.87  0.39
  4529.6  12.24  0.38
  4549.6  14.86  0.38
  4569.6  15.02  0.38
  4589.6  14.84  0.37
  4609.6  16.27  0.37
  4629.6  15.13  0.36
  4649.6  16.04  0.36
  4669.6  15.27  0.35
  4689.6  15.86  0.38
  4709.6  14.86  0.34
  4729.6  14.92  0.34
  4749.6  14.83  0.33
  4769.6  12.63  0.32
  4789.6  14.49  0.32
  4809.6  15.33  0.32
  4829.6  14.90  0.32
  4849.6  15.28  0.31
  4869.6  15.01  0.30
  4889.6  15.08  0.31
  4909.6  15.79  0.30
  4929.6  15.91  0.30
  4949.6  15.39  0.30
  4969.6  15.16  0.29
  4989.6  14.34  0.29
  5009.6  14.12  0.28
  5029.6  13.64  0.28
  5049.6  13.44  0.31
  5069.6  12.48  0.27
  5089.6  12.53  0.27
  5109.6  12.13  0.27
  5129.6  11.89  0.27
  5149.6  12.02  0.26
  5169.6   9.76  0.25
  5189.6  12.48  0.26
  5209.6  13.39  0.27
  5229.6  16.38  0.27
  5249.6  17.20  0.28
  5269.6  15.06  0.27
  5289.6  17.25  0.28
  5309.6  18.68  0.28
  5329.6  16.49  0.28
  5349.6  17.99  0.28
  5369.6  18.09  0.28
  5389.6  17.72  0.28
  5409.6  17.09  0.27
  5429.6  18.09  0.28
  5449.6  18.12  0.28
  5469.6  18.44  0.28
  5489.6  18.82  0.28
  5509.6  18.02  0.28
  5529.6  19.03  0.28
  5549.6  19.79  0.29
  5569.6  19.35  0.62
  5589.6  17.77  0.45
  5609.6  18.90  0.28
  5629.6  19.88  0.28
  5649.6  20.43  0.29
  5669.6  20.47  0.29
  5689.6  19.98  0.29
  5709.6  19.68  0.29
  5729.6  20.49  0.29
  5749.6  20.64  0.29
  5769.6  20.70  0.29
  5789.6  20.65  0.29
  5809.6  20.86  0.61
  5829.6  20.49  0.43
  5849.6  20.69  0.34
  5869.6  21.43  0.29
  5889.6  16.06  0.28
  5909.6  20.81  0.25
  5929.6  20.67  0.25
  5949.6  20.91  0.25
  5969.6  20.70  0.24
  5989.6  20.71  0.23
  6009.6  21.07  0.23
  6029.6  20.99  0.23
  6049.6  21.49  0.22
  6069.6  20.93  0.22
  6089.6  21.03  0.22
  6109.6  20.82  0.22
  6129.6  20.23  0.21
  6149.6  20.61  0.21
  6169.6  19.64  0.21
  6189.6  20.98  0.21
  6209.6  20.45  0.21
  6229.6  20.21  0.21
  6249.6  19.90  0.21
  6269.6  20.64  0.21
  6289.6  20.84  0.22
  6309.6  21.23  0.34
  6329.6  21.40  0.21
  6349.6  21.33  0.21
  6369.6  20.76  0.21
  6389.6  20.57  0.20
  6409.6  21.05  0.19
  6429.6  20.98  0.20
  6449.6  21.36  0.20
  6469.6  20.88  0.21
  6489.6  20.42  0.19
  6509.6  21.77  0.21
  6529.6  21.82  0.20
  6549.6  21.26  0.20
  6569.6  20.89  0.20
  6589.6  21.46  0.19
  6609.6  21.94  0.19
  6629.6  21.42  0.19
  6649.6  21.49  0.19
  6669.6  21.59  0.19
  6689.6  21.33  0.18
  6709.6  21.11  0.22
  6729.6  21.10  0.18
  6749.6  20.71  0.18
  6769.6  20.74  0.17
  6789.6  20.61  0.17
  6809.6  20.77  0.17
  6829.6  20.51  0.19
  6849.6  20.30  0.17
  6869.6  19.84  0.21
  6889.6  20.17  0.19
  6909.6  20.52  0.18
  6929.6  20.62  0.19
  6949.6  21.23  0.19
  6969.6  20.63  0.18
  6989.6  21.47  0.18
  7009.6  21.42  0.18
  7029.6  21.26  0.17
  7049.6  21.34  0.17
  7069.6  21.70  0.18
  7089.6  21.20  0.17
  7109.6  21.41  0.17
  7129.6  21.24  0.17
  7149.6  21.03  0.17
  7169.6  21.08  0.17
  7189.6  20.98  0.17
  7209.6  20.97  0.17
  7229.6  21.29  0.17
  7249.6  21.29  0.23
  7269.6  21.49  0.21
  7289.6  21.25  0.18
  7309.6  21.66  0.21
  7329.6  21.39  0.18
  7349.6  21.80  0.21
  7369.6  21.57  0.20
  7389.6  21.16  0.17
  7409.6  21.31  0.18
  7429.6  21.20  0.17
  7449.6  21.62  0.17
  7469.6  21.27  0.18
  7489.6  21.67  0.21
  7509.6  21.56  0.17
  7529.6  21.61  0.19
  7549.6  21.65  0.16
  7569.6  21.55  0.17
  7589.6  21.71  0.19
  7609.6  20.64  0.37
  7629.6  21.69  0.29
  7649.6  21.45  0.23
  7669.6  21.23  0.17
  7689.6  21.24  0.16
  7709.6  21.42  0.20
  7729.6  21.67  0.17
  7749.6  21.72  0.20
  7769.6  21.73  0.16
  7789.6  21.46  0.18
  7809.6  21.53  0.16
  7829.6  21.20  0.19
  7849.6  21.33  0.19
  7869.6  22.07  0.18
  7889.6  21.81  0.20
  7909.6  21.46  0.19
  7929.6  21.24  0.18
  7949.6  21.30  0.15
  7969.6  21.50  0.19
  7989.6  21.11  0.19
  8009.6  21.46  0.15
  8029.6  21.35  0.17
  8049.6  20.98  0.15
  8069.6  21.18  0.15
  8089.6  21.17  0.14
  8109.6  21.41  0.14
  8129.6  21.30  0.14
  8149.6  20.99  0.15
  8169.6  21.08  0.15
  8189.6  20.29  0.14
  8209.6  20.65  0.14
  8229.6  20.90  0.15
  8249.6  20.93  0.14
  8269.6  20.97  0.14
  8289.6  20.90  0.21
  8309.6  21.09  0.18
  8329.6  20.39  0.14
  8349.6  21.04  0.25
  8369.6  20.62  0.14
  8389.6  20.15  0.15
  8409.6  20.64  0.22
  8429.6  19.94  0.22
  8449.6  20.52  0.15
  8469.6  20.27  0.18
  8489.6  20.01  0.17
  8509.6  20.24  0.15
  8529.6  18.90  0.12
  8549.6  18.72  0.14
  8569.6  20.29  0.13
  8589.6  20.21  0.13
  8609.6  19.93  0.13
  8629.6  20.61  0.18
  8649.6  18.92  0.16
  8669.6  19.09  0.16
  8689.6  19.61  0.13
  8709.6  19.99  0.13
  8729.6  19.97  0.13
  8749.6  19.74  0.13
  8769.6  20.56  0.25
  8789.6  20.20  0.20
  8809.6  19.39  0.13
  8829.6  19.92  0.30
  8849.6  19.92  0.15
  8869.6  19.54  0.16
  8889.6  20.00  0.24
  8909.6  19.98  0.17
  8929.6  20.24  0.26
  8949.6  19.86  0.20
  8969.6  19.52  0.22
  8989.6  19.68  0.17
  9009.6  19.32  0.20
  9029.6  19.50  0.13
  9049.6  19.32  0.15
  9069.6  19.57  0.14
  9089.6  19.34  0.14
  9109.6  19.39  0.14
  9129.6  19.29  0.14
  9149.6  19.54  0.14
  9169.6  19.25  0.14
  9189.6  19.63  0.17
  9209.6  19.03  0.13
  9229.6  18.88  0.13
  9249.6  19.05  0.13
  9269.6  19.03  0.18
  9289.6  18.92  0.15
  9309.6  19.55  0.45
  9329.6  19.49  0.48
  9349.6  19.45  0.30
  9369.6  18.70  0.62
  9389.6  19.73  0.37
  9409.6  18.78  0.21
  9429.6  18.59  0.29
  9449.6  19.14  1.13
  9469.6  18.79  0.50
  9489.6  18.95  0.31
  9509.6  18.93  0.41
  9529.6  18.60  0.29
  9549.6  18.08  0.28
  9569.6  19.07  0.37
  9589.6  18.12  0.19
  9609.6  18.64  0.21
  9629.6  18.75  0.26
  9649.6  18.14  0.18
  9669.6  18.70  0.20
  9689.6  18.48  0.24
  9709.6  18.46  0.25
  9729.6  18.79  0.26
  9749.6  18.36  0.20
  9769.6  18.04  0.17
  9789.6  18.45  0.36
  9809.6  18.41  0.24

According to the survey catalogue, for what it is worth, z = -0.001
